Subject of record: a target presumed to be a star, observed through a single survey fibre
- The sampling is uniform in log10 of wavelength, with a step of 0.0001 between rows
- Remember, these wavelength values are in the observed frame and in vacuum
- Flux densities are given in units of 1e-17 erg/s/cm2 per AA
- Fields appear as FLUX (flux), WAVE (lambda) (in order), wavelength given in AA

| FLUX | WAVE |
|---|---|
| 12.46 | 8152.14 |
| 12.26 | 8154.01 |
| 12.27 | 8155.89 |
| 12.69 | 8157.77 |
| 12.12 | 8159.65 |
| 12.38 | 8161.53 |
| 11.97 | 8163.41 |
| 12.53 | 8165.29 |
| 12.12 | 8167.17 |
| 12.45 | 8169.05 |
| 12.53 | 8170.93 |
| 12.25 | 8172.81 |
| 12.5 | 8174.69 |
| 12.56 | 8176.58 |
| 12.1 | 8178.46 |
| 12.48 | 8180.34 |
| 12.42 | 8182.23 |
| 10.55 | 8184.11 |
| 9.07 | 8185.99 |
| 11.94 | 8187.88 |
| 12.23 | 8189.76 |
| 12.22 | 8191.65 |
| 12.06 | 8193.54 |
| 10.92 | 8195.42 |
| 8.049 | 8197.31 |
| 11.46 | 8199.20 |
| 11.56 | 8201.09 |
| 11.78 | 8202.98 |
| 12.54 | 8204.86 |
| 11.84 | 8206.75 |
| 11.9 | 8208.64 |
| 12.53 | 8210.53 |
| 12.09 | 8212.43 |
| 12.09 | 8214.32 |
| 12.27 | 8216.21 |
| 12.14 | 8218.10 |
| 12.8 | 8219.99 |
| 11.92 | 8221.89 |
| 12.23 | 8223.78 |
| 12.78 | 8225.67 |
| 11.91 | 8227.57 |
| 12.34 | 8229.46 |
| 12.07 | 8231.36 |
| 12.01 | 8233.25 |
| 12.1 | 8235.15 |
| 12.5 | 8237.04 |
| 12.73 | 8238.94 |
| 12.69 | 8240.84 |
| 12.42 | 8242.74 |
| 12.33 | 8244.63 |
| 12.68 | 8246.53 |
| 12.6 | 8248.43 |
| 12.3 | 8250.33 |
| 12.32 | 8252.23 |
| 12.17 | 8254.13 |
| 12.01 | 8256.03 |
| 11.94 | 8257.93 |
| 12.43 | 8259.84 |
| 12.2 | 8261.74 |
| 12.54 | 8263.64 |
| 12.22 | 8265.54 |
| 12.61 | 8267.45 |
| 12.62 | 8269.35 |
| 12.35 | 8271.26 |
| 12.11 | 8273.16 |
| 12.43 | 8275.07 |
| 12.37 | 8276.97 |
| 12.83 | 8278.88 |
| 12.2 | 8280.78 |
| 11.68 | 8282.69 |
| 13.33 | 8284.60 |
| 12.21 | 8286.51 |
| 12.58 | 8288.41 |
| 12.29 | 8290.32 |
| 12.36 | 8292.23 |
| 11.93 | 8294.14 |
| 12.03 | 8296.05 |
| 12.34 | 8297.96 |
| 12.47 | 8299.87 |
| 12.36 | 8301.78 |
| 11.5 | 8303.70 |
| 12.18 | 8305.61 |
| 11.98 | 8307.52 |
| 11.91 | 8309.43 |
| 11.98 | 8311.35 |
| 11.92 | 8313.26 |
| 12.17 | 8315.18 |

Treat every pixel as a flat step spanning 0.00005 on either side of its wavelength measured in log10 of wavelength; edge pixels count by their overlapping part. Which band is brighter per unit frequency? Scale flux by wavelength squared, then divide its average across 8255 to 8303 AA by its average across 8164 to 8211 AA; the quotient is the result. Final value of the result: 1.1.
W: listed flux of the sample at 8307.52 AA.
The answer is 11.98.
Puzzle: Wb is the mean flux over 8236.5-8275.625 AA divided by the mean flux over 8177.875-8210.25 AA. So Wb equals 1.08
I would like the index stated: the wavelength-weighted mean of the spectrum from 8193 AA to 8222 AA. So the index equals 11.7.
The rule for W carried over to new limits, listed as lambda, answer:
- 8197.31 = 8.049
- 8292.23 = 12.36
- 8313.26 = 11.92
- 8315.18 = 12.17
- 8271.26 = 12.35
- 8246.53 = 12.68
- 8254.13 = 12.17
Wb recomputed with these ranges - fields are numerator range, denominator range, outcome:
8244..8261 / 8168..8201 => 1.06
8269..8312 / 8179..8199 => 1.09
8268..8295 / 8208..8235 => 1.01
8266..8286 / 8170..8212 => 1.06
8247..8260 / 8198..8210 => 1.04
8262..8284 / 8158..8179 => 1.00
